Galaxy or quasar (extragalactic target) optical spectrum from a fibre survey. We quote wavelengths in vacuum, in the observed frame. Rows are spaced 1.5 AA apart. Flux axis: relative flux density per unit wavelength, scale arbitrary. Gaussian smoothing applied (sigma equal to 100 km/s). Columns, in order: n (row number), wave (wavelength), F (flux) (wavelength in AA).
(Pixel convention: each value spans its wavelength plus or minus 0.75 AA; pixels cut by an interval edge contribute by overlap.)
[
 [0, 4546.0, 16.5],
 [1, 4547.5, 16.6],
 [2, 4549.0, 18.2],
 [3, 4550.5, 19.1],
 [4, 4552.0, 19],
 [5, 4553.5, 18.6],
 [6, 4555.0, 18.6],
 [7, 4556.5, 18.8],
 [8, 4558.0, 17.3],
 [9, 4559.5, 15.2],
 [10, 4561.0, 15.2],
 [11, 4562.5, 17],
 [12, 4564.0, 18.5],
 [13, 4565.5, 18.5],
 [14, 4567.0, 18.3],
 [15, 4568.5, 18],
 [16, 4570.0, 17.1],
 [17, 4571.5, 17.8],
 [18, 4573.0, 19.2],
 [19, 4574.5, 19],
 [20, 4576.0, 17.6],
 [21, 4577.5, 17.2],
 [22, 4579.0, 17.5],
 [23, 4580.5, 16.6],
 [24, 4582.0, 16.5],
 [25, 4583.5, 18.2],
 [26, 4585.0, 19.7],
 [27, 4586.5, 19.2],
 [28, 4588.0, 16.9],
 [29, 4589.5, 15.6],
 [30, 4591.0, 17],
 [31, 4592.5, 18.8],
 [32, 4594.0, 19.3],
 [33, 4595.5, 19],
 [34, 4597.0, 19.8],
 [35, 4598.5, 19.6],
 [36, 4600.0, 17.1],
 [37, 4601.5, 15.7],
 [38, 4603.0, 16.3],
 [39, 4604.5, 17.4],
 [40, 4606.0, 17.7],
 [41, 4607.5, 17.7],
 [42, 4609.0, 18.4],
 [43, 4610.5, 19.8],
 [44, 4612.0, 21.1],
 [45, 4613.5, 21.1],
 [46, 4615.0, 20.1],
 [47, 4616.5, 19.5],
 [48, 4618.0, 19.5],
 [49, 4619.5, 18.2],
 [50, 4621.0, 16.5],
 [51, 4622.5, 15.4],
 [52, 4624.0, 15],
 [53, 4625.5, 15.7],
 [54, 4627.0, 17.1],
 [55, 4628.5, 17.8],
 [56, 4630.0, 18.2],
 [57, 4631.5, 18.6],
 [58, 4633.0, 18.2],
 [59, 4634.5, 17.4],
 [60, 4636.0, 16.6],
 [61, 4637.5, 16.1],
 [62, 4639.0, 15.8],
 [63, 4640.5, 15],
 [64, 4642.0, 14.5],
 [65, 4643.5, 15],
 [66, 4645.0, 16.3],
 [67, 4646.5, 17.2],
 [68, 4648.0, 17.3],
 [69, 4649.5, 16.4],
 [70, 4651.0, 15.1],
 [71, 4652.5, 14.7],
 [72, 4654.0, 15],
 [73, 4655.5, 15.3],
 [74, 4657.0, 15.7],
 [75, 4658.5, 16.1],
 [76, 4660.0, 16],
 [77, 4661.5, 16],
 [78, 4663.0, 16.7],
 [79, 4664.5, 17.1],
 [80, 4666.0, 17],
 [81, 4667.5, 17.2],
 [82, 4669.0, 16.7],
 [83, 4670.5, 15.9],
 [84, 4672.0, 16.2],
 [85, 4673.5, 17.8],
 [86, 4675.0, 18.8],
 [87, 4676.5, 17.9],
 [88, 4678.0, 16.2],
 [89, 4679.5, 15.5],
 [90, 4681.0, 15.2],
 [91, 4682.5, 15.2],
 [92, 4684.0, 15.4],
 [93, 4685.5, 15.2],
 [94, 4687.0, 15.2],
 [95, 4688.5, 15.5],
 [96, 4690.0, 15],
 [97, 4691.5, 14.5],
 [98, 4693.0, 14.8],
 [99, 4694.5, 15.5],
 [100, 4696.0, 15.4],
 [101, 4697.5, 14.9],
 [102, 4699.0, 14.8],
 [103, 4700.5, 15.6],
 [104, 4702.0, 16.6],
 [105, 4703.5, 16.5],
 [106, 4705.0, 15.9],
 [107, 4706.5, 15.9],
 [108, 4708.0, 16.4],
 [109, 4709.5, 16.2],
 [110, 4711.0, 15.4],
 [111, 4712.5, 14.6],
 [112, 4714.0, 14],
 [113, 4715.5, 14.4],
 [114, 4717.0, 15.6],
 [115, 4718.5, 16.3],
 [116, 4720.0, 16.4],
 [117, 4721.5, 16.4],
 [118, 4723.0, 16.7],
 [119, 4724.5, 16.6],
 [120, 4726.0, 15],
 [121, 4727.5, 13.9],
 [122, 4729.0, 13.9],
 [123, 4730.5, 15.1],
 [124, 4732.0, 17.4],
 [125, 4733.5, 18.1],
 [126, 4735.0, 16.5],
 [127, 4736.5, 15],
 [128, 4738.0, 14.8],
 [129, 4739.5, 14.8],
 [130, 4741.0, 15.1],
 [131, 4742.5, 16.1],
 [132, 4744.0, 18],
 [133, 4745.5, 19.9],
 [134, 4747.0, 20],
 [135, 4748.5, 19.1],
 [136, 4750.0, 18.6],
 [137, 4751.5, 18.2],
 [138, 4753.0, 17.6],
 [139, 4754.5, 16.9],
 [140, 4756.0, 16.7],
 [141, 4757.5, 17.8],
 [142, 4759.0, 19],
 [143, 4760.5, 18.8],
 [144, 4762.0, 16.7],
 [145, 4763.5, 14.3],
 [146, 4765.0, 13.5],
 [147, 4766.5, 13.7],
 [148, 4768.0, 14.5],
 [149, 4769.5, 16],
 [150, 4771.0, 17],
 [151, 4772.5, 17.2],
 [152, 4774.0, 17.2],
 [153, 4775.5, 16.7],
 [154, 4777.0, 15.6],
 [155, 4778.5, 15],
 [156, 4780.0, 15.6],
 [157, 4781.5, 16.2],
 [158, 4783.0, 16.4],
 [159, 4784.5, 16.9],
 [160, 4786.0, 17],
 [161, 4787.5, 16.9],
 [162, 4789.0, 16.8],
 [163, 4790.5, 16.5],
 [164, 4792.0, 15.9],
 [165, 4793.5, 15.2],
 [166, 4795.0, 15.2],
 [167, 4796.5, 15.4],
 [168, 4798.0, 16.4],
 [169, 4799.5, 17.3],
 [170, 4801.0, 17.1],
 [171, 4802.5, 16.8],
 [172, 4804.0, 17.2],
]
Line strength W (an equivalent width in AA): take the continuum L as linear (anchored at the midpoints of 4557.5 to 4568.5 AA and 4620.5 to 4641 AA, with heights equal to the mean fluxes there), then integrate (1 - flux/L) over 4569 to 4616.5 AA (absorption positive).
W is -3.5 AA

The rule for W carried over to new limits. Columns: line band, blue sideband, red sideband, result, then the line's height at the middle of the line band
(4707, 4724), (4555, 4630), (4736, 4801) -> 1.27 AA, 17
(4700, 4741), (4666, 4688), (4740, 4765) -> 3.18 AA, 17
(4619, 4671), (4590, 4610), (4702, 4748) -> 2.79 AA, 17.3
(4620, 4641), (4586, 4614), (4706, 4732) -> 1.01 AA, 17.6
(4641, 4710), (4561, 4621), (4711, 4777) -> 4.96 AA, 17.2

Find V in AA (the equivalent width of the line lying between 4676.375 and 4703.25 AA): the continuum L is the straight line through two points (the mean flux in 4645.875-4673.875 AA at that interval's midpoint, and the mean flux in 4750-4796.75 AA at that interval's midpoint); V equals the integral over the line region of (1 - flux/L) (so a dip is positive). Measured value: 1.4 AA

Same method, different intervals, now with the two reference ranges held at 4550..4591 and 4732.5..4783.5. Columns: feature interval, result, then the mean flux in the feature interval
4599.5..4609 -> 0.3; 17.1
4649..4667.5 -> 1.4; 16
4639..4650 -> 0.9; 15.9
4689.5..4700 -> 1.3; 15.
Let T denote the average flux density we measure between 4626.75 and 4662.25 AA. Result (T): 16.3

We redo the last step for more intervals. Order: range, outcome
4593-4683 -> 17.1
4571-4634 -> 18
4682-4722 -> 15.5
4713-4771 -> 16.4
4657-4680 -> 16.7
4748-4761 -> 18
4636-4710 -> 15.9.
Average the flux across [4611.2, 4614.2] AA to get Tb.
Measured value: 21.1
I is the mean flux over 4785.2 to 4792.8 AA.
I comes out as 16.6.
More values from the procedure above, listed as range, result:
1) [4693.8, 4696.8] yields 15.4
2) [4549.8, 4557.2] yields 18.8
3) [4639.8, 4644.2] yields 14.8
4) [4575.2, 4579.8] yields 17.4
